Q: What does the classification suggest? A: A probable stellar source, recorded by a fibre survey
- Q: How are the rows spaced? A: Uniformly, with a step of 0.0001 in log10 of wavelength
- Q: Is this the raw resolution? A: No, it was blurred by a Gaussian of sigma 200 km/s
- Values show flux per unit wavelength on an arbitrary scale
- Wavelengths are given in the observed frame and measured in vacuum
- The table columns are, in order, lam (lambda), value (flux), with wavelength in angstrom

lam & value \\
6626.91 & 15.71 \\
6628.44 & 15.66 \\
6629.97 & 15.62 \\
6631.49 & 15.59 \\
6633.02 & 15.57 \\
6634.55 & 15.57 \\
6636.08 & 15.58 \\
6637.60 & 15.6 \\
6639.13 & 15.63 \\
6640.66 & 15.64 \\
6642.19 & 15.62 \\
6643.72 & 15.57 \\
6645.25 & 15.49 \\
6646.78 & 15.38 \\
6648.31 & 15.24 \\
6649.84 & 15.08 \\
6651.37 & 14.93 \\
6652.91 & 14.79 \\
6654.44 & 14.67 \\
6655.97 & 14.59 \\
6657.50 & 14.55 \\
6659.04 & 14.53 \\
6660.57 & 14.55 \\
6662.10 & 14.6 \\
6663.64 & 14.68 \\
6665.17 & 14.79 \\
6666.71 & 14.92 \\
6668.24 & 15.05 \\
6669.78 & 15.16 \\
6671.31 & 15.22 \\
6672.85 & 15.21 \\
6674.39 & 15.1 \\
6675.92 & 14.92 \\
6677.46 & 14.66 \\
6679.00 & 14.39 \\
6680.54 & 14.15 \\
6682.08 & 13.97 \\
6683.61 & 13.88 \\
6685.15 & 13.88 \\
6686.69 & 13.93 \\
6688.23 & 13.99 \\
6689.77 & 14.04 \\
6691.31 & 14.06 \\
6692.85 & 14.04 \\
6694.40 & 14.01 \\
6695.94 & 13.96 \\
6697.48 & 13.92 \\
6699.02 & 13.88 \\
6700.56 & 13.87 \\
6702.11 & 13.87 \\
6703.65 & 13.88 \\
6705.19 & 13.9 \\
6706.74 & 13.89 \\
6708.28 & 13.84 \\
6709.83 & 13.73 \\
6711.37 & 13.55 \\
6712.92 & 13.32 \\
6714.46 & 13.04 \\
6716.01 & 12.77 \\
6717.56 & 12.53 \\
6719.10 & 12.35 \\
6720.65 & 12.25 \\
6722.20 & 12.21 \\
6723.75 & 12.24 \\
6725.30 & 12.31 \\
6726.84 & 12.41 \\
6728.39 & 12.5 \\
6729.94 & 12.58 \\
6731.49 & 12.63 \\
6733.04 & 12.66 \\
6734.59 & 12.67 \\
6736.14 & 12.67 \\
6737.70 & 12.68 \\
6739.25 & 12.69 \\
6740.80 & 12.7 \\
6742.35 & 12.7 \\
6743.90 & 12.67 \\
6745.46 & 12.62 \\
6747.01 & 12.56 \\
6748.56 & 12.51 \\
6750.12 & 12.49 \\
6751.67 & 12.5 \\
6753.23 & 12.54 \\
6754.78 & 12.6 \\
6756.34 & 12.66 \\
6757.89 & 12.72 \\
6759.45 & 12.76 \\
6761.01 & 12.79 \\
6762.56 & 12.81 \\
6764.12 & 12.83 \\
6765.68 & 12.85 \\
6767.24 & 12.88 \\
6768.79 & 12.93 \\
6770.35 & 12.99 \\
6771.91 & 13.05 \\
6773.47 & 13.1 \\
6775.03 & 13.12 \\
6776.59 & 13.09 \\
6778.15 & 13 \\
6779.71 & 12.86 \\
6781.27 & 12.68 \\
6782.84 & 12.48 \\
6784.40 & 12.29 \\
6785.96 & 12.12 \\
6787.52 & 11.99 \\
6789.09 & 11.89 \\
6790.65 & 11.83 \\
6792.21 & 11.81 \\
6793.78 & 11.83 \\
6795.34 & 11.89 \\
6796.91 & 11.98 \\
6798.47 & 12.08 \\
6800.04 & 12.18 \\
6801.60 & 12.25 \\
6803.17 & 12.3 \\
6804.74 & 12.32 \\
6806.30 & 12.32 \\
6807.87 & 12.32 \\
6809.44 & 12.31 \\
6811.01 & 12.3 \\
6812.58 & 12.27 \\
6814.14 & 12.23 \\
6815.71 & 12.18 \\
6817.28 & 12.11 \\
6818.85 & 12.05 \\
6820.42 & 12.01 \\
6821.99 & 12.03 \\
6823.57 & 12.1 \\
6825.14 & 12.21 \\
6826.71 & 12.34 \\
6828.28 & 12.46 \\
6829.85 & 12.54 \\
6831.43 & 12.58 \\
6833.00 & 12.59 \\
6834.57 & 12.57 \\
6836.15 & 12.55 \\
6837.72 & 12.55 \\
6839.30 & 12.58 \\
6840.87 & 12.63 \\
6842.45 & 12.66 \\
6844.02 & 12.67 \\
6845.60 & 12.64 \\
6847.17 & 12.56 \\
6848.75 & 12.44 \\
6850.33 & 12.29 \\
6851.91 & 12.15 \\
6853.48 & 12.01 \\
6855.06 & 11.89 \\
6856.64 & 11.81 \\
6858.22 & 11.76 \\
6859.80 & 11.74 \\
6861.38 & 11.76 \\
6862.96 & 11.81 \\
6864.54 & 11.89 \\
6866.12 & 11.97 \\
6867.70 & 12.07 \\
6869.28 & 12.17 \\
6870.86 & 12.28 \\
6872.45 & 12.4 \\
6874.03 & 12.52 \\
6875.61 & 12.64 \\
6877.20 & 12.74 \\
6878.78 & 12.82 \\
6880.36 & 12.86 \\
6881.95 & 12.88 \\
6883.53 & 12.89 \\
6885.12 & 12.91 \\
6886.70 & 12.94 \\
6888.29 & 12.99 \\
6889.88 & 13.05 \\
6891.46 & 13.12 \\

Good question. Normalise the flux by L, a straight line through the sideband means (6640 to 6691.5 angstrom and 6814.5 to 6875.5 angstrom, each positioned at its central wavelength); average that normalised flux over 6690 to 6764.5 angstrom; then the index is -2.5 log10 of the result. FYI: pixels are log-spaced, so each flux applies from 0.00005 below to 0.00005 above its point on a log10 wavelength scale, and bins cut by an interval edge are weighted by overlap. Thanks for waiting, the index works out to 0.07 mag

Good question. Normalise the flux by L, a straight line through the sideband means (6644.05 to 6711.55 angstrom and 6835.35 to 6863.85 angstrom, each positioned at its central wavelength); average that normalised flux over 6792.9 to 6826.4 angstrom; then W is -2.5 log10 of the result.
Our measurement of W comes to 0.05 mag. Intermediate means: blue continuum 14.4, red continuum 12.2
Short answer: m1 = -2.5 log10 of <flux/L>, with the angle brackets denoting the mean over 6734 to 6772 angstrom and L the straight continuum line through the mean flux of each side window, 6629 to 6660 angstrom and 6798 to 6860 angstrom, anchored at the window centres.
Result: 0.07 mag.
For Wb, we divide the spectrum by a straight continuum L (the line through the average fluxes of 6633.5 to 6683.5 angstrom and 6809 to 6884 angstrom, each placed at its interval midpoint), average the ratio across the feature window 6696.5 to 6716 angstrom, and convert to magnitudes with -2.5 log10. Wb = 0.048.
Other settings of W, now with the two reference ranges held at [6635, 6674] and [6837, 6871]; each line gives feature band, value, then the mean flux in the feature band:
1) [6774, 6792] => 0.064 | 12.5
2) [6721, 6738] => 0.124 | 12.5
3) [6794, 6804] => 0.077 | 12.1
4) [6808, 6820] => 0.049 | 12.2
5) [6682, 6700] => 0.045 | 14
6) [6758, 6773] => 0.050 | 12.9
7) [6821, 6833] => 0.022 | 12.3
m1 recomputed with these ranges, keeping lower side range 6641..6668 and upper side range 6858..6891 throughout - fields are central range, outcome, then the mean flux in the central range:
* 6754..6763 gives 0.09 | 12.7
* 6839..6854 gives 0.03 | 12.5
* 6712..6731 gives 0.13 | 12.6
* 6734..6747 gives 0.11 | 12.7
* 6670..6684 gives 0.00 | 14.7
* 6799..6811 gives 0.08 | 12.3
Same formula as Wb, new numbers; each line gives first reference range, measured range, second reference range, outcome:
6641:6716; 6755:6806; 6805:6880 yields 0.05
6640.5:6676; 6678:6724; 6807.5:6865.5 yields 0.06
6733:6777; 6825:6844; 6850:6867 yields -0.04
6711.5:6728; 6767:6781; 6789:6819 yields -0.06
